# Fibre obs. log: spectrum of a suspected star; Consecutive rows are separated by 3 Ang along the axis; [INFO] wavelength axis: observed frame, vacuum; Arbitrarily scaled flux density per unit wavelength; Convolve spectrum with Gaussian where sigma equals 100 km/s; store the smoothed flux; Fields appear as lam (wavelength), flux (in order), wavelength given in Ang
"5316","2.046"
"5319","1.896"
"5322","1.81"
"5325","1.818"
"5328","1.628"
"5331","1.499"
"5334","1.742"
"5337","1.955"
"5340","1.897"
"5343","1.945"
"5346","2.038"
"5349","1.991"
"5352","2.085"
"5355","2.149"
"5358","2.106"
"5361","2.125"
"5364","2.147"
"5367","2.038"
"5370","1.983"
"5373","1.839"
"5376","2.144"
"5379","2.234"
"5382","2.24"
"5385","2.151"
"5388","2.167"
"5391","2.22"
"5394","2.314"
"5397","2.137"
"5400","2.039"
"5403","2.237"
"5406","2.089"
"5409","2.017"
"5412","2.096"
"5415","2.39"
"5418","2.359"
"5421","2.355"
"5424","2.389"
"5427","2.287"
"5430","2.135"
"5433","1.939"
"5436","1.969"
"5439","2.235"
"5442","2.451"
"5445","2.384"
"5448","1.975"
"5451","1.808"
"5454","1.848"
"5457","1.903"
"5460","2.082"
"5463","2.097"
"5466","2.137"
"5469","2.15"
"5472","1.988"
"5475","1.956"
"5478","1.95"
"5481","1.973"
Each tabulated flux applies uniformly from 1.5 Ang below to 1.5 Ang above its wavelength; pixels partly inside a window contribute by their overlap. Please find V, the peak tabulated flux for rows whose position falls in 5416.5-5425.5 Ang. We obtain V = 2.389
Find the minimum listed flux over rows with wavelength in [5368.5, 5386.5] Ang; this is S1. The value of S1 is 1.839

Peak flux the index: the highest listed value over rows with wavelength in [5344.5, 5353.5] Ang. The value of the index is 2.085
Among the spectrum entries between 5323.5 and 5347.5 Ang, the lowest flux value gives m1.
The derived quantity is 1.499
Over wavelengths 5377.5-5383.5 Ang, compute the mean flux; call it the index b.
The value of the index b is 2.24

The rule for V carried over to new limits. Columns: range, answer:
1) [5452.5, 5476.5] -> 2.15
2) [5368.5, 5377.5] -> 2.144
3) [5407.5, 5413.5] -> 2.096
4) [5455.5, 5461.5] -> 2.082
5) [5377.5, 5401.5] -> 2.314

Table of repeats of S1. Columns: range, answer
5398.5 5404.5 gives 2.039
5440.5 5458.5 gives 1.808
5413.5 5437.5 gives 1.939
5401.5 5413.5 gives 2.017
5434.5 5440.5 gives 1.969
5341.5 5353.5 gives 1.945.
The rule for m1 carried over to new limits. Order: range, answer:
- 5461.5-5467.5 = 2.097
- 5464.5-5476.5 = 1.956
